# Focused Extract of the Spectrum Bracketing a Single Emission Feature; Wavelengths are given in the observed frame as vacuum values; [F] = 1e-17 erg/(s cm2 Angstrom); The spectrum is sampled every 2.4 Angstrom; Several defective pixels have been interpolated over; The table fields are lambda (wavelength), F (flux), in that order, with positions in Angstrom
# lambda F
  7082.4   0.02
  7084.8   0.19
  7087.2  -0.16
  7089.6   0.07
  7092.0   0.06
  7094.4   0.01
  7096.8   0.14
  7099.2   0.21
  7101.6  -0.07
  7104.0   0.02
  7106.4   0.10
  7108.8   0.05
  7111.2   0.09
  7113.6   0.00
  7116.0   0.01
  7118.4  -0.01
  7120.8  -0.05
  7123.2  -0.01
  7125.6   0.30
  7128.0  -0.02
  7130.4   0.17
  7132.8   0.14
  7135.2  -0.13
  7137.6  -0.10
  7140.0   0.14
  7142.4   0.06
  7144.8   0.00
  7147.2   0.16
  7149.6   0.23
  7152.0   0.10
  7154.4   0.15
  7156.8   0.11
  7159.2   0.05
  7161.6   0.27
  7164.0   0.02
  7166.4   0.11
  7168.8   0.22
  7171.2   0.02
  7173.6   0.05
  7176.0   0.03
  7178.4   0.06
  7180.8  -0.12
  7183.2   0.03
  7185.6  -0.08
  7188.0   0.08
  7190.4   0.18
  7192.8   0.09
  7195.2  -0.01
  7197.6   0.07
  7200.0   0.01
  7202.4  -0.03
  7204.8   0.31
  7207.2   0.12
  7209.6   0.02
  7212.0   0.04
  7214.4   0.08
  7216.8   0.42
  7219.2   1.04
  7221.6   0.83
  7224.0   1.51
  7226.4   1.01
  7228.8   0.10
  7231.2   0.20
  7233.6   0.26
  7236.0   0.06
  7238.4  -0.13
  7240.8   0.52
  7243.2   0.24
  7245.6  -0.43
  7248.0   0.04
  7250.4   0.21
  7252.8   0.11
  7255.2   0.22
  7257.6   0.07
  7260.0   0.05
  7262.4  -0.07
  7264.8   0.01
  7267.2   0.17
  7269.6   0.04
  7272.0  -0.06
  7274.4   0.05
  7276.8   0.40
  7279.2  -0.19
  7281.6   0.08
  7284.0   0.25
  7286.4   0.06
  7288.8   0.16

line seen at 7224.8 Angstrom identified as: [O II]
